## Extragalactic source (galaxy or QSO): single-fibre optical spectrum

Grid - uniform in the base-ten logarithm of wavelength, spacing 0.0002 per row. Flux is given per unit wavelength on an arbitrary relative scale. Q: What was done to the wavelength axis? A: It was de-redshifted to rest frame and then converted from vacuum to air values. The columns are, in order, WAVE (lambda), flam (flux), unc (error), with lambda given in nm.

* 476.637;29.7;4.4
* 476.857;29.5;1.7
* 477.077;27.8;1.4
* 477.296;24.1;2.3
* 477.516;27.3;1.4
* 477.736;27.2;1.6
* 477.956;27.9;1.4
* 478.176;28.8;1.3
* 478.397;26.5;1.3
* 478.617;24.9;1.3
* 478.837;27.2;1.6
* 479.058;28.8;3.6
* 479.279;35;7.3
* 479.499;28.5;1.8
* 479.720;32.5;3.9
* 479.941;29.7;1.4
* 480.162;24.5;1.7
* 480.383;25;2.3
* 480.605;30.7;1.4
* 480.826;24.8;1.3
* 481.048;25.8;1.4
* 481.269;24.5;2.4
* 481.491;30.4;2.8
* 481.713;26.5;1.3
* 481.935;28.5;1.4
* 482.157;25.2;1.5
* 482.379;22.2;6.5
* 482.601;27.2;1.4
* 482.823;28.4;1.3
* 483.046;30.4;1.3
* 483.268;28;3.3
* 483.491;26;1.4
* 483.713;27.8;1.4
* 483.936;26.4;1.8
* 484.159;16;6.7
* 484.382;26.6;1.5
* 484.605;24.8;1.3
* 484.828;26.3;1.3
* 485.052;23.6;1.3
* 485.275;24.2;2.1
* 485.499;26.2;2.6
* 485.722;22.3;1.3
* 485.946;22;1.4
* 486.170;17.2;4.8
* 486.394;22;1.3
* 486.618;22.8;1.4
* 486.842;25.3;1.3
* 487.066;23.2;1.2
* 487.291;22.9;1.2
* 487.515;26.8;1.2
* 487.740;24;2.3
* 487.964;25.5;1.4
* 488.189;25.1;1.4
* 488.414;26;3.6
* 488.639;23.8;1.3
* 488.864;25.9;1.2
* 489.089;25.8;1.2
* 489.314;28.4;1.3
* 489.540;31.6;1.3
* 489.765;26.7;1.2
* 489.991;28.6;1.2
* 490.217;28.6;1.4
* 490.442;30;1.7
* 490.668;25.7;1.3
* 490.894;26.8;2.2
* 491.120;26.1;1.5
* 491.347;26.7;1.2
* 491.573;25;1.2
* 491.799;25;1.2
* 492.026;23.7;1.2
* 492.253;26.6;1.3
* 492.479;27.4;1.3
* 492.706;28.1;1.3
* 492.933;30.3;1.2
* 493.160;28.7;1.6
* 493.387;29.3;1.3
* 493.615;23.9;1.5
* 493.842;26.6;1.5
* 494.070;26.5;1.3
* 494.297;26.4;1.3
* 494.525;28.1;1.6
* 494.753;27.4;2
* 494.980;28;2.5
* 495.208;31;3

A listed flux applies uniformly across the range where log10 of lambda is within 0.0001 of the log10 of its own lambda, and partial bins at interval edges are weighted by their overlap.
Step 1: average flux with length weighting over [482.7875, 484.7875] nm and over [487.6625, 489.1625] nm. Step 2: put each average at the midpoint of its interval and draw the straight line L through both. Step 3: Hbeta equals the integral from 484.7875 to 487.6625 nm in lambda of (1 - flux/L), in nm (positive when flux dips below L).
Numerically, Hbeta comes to 0.24 nm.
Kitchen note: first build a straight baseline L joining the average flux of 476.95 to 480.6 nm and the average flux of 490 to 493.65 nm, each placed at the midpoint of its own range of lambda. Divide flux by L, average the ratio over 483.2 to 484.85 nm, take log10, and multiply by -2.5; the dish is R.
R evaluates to 0.10 mag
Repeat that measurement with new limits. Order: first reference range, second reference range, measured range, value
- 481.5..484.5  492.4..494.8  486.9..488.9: 0.087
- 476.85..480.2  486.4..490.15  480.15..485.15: 0.042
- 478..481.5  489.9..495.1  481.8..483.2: 0.028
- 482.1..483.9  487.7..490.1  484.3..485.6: 0.066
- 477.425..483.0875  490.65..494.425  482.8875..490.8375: 0.071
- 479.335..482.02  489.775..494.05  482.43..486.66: 0.120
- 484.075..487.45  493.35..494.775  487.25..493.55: -0.069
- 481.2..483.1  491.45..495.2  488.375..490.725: -0.017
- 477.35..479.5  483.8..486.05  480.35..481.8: -0.022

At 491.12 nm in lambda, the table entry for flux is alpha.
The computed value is 26.1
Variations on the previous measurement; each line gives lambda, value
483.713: 27.8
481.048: 25.8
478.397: 26.5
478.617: 24.9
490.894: 26.8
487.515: 26.8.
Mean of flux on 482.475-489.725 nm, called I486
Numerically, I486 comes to 25.1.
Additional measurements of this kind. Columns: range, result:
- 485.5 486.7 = 21.7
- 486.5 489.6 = 25.4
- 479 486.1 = 26.4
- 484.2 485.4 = 24.6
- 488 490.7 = 27.2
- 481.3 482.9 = 26.8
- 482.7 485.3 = 25.8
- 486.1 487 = 22.1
